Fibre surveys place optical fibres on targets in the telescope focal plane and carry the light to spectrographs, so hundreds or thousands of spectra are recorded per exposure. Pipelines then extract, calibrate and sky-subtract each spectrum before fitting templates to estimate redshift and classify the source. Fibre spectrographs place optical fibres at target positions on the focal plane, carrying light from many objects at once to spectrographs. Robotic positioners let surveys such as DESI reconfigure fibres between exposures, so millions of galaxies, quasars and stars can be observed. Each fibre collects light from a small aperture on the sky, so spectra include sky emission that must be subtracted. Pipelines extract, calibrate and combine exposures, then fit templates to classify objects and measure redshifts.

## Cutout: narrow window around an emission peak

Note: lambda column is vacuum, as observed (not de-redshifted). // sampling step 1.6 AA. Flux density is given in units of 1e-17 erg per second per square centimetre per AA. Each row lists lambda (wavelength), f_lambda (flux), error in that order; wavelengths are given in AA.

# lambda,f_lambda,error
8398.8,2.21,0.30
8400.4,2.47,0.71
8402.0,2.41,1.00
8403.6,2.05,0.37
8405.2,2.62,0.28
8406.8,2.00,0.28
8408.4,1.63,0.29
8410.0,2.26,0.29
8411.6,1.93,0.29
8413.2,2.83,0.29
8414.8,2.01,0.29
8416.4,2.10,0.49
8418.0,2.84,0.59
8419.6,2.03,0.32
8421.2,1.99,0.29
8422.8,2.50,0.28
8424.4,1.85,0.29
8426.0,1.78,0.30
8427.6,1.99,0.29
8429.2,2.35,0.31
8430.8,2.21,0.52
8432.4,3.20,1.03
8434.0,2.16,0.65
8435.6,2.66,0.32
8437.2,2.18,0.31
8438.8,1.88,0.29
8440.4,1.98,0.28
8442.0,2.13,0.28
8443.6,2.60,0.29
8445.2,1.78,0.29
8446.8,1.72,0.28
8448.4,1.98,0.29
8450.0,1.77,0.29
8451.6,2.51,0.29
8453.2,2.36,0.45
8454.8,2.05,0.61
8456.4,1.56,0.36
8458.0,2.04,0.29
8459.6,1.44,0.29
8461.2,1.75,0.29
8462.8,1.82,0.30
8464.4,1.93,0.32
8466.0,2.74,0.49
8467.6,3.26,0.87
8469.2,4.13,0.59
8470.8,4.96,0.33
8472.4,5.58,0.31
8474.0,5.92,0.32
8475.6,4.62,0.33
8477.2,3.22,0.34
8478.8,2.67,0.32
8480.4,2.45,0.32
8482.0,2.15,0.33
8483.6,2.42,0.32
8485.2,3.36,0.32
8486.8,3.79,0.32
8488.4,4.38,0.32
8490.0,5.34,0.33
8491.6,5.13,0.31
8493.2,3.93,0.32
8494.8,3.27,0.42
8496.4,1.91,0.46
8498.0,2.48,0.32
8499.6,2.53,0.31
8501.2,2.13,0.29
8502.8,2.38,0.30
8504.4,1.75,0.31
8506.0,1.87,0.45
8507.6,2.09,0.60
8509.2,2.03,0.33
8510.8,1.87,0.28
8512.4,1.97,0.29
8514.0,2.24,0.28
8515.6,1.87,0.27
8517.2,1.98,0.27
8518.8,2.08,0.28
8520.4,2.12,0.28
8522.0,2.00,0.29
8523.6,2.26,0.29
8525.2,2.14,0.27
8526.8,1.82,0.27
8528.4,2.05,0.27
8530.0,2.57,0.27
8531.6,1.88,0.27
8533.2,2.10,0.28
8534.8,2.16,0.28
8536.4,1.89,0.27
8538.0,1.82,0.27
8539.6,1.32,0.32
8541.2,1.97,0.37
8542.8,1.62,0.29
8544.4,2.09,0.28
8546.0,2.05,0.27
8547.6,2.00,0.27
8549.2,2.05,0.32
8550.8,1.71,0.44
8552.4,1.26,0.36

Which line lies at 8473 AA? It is [S II]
